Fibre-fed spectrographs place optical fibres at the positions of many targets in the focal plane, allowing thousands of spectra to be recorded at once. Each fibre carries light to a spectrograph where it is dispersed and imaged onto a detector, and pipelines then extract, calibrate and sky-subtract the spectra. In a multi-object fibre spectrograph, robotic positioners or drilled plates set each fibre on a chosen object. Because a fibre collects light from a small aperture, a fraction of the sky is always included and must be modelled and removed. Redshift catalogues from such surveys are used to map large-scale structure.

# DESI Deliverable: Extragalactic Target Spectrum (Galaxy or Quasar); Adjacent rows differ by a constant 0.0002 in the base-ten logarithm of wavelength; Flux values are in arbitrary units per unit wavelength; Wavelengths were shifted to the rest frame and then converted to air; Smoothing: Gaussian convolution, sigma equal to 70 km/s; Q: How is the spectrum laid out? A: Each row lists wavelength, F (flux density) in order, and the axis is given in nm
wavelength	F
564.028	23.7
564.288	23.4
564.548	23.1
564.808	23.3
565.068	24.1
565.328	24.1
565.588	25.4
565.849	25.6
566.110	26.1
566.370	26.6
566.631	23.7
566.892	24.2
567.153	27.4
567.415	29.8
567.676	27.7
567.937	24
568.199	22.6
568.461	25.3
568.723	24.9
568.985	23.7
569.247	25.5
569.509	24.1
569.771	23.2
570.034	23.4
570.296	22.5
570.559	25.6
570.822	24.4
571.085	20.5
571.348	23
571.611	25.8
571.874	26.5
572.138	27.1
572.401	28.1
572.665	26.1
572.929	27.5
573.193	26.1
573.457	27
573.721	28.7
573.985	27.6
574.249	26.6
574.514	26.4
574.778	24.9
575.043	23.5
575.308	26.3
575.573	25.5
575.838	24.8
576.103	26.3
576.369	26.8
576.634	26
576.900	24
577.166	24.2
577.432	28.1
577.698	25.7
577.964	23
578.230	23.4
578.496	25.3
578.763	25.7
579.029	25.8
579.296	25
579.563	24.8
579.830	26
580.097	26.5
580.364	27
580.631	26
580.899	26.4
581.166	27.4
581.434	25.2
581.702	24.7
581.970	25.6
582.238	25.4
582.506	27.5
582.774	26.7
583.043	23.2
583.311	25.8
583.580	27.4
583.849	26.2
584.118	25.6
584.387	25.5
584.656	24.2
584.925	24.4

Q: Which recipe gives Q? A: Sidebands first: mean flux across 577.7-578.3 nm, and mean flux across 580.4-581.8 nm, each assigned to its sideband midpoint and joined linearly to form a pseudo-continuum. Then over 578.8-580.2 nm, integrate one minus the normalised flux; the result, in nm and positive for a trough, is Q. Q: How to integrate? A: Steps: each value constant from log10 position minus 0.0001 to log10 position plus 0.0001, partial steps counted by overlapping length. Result -0.04 nm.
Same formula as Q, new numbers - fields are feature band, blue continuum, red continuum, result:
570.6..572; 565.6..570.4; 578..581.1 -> 0.06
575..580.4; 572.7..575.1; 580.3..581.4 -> 0.23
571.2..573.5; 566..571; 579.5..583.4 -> -0.10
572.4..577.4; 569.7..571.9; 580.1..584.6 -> -0.32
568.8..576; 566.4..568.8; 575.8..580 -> 0.03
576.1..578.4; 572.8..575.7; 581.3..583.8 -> 0.08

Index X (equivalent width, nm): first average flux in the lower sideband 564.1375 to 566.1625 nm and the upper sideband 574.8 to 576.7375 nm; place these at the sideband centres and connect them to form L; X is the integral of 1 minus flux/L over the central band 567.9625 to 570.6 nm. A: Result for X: 0.08 nm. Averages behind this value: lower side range 24.3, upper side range 25.6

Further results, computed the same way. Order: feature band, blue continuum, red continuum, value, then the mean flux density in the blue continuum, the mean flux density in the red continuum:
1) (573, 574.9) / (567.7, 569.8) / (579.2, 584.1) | -0.14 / 24.4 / 25.9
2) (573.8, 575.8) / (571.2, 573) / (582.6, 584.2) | 0.02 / 26.2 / 25.9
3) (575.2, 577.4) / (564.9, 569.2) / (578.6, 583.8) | 0.01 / 25.3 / 25.9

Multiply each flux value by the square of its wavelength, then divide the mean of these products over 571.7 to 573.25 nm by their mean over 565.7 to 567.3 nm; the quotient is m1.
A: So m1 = 1.1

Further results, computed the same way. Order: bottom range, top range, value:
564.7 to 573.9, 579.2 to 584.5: 1.07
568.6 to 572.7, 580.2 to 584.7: 1.10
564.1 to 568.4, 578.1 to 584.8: 1.08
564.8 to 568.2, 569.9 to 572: 0.95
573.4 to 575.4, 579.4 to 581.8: 1.01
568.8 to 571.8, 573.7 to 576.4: 1.11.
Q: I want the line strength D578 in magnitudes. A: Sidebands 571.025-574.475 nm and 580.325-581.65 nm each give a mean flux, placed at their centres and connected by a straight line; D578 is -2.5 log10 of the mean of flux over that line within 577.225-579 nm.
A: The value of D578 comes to 0.045 mag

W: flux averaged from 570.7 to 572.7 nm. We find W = 25.1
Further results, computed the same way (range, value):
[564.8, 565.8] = 24.5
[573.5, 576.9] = 26.1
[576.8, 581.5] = 25.5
